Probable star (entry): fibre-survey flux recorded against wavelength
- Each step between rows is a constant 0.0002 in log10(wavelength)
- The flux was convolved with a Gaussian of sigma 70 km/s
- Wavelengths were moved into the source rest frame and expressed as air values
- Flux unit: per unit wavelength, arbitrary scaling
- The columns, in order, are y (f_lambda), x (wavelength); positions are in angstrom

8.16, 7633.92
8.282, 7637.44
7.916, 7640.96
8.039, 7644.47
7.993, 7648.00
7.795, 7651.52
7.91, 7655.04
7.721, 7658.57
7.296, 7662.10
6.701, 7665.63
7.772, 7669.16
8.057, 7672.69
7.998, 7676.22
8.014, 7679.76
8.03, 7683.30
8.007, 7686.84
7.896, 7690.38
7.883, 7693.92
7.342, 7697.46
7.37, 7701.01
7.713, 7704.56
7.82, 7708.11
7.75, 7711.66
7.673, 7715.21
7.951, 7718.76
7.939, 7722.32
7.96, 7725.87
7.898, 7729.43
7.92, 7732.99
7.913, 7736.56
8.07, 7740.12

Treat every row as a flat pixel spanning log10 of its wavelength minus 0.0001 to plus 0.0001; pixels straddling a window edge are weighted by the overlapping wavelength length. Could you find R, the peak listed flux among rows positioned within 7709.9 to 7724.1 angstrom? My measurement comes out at 7.951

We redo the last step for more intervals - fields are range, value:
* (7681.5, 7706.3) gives 8.03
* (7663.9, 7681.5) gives 8.057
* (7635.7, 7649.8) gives 8.282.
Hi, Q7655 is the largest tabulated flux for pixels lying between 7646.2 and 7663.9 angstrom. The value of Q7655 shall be 7.993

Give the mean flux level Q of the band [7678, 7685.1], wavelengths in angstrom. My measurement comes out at 8.02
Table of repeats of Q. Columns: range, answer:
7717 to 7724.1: 7.95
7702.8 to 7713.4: 7.76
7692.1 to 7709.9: 7.63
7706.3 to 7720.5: 7.8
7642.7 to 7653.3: 7.95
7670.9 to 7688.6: 8.02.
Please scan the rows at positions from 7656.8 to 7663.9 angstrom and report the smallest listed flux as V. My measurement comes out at 7.296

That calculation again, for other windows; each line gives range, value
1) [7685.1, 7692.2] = 7.896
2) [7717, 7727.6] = 7.939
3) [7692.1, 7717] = 7.342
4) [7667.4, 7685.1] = 7.772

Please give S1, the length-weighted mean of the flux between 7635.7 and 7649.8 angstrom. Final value 8.06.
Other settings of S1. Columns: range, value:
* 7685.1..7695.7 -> 7.93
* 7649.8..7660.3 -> 7.81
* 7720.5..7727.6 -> 7.95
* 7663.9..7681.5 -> 7.71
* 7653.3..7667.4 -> 7.4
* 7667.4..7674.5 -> 7.92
